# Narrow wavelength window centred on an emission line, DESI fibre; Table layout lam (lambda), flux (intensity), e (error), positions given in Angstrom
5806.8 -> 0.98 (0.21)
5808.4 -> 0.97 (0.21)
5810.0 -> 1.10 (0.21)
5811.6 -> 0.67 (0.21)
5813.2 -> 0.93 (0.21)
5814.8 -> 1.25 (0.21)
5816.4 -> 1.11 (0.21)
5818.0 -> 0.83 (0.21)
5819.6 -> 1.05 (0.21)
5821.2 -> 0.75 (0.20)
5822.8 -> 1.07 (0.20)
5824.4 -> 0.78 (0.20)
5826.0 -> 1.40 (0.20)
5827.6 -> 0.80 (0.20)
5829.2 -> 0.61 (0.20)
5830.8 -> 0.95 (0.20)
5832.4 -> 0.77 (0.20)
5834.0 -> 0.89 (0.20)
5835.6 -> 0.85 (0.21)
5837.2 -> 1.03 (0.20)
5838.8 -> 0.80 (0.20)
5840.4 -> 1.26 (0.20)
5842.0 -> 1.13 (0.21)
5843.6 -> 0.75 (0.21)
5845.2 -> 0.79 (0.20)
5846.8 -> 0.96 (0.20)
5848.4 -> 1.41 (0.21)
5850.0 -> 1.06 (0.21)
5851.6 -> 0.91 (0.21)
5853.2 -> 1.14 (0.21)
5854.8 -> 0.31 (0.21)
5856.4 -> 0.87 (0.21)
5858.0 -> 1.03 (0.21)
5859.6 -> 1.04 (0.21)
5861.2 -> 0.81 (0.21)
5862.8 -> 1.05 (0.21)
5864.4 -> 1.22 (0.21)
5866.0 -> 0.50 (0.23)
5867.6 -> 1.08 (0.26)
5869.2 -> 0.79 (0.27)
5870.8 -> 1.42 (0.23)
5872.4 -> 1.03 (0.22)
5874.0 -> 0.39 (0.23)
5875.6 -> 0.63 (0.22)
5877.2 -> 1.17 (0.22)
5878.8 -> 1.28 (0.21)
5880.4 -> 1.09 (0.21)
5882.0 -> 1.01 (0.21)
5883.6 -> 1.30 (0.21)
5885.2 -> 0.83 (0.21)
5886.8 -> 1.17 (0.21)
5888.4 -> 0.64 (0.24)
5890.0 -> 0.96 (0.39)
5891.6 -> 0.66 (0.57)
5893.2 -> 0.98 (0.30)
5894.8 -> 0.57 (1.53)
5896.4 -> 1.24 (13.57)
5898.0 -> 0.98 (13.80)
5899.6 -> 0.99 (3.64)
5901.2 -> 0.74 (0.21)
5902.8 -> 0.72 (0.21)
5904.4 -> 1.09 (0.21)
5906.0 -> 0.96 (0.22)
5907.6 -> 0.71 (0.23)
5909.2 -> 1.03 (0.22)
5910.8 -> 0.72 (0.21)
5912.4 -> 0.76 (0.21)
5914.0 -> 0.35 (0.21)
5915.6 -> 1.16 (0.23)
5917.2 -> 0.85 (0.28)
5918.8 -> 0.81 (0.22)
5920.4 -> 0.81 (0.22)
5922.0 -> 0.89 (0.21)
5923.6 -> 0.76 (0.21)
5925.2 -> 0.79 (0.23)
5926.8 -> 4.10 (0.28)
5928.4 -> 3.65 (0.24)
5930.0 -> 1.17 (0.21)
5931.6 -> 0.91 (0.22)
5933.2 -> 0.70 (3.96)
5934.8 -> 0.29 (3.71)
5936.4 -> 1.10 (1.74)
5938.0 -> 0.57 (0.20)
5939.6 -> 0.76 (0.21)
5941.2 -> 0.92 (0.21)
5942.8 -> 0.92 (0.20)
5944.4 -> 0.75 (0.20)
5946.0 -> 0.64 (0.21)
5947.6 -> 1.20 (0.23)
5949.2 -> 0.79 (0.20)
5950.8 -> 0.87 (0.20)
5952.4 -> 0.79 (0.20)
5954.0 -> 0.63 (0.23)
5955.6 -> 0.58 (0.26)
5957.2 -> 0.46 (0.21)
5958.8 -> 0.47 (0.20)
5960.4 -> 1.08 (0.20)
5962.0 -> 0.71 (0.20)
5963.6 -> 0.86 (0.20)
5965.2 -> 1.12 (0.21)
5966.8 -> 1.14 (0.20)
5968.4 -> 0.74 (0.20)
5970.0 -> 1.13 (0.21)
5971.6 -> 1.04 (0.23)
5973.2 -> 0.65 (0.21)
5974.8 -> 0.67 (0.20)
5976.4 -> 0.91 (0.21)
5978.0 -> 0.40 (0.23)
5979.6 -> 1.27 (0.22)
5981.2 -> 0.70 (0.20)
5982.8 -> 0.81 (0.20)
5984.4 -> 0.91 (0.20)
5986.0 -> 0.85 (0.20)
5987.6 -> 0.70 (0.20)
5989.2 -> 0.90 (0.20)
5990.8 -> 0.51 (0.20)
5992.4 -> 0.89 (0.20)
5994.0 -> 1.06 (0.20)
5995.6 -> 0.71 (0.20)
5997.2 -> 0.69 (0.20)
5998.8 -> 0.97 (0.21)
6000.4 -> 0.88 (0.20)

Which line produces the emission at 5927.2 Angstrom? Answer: Hbeta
